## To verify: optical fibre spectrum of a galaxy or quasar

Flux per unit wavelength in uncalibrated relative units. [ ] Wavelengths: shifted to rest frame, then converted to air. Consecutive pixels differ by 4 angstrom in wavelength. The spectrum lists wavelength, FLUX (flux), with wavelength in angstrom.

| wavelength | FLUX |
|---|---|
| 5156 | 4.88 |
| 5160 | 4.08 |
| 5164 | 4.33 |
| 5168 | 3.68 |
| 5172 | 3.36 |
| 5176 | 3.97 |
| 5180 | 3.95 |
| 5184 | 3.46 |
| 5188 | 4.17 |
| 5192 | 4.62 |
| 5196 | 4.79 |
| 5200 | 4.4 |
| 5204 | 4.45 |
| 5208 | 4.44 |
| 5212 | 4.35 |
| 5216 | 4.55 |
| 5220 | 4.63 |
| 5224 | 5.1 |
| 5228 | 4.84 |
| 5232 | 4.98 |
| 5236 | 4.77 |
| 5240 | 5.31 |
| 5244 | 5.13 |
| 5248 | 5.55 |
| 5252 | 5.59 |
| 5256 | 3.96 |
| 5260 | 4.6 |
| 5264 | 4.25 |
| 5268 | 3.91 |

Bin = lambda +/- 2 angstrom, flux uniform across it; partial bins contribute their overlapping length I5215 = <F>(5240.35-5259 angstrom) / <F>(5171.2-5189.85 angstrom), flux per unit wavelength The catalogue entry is 1.33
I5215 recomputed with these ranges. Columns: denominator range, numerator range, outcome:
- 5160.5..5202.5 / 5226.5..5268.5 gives 1.19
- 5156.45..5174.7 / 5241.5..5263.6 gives 1.25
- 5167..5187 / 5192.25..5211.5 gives 1.22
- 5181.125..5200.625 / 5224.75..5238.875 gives 1.15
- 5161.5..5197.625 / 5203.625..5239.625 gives 1.17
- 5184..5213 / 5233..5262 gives 1.13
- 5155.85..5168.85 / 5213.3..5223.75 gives 1.11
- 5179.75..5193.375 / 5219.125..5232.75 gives 1.21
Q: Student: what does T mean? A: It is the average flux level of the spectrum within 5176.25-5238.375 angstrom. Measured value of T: 4.49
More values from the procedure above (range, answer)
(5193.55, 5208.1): 4.53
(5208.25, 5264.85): 4.83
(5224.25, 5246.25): 5.02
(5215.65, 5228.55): 4.8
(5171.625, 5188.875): 3.8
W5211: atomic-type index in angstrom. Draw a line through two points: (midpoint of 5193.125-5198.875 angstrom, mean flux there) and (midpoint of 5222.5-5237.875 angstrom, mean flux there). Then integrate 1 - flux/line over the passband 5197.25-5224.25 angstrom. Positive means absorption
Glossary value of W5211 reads 1.5 angstrom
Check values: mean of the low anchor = 4.7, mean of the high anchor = 4.92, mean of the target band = 4.53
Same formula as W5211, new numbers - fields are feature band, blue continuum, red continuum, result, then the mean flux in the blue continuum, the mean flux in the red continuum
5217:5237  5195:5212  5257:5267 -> -2.0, 4.48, 4.33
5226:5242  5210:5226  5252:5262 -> -1.3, 4.66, 4.54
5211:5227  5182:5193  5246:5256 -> -0.2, 4.03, 5.25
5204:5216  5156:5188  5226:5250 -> 0.4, 3.92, 5.1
